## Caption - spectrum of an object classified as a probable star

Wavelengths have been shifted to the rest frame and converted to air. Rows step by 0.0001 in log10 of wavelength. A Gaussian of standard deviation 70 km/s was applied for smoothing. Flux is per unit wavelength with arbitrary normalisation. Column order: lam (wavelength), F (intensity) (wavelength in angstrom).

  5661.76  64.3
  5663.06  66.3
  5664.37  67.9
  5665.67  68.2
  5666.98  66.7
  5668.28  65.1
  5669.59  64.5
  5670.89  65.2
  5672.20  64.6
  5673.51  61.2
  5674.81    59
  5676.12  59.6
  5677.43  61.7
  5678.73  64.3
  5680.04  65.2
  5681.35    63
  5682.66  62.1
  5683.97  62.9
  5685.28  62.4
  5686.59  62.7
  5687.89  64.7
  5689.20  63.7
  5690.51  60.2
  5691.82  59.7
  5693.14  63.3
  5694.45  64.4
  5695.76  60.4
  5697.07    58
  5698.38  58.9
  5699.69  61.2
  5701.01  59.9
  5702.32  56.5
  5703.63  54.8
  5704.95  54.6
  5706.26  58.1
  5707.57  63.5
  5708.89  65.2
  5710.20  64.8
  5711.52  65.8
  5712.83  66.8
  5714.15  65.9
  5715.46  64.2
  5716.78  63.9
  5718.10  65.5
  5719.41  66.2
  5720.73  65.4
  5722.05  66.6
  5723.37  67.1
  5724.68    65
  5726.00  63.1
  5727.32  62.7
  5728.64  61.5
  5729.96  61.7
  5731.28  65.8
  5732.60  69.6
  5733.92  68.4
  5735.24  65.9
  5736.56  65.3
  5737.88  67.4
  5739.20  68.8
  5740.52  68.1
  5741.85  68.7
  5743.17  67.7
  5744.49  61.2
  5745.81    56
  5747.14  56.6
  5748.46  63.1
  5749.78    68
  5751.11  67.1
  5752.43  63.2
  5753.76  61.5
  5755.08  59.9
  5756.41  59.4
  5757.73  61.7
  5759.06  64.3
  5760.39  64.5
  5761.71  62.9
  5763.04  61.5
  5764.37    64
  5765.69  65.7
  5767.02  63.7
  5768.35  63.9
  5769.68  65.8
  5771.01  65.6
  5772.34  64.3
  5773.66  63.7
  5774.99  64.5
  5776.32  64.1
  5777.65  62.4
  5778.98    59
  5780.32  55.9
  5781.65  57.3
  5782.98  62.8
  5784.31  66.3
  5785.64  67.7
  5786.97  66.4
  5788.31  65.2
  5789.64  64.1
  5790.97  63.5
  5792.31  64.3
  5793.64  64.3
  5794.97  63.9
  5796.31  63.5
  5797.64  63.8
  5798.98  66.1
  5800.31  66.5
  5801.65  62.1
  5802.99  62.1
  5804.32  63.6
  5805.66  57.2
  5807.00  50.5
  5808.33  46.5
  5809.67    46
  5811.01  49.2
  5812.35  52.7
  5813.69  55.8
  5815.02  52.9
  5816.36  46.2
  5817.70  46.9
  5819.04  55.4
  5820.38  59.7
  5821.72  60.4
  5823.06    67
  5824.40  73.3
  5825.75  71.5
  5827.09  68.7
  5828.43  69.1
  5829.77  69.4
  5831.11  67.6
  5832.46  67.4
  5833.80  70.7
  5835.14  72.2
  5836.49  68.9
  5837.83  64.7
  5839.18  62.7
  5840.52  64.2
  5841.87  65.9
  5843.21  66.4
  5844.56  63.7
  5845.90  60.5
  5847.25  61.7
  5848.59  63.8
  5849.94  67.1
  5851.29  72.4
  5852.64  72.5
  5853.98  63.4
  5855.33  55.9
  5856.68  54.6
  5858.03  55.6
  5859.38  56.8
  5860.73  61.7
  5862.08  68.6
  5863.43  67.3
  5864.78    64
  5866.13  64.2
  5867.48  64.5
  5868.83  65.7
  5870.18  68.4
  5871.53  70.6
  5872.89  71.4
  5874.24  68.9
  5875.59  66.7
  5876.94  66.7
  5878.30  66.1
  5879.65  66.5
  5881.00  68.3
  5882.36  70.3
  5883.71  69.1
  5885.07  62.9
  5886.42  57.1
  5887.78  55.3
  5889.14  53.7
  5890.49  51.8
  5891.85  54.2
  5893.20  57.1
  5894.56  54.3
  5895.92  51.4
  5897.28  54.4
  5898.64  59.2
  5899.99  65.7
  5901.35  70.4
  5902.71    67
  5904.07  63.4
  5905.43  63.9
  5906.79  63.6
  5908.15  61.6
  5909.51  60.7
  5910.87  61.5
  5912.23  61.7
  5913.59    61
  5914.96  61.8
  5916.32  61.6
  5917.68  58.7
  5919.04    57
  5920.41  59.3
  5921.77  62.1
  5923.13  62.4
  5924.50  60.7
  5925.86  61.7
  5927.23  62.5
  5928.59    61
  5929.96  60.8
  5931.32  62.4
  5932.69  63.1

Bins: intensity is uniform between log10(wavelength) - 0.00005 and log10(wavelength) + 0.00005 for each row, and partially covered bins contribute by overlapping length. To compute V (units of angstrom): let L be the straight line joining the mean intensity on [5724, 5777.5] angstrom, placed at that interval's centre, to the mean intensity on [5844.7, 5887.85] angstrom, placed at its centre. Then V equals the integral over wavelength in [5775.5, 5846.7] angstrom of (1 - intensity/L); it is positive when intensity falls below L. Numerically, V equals 2.67 angstrom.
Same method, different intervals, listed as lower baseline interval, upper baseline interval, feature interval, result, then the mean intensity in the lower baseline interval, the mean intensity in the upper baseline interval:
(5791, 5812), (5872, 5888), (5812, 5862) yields -0.6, 59.3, 66.1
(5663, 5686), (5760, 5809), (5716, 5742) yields -1.0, 63.8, 62.7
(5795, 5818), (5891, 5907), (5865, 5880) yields -2.0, 56.3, 60.2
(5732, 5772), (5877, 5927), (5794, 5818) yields 2.5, 64.3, 61.1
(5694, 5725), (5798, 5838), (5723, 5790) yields -2.2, 62.6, 61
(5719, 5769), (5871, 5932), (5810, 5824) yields 1.9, 64.3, 61.9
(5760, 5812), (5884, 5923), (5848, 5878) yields -2.2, 61.8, 59.9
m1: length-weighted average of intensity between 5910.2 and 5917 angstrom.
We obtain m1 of 61.5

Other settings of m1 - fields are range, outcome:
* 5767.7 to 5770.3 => 64.8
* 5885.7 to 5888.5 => 56.2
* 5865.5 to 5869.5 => 64.8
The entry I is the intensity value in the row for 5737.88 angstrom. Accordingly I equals 67.4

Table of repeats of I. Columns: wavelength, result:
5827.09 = 68.7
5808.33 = 46.5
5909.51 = 60.7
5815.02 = 52.9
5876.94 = 66.7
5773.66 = 63.7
